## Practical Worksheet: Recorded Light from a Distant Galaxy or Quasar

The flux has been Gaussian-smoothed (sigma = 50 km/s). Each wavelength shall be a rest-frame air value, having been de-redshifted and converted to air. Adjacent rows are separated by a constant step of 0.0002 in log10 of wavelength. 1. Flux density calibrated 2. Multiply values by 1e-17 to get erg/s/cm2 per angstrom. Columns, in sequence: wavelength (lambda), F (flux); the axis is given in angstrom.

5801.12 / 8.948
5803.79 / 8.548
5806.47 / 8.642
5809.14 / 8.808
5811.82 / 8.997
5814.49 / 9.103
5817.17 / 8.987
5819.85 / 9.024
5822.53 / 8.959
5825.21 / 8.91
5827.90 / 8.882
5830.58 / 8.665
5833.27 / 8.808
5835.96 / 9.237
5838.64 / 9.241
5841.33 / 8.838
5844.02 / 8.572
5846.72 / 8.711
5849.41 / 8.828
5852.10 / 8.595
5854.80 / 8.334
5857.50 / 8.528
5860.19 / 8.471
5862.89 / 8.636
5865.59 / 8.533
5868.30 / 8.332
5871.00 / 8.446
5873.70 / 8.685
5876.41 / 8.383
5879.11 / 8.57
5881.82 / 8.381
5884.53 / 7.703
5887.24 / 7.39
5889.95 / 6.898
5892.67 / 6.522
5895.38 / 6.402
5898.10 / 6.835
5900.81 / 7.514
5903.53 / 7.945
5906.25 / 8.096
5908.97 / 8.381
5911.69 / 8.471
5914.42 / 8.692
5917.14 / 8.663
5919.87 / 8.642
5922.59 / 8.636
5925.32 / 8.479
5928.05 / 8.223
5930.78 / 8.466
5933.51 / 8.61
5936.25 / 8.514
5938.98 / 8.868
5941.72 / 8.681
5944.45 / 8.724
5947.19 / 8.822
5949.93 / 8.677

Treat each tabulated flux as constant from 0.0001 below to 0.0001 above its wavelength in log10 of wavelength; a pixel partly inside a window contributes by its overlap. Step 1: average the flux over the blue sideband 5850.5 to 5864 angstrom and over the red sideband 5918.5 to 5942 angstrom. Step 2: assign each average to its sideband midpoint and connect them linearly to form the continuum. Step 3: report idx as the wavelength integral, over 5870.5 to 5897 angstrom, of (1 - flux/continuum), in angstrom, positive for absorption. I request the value 2.6 angstrom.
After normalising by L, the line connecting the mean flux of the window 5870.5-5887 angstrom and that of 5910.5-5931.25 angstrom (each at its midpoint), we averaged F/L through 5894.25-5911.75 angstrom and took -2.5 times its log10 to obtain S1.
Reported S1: 0.110 mag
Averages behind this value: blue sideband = 8.29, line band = 7.62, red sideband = 8.54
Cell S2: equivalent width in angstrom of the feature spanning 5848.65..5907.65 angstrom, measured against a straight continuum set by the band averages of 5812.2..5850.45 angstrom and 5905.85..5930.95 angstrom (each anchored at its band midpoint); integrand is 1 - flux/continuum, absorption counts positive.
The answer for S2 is 4.7 angstrom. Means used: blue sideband 8.91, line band 7.99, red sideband 8.49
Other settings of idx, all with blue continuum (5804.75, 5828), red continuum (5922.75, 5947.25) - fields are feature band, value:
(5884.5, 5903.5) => 3.6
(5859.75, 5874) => 0.4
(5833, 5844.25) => -0.2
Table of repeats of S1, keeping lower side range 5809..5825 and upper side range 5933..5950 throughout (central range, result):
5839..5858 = 0.032 mag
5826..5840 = -0.001 mag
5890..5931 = 0.107 mag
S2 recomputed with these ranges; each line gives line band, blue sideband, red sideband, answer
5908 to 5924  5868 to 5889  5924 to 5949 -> -0.23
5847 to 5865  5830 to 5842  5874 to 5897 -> -0.34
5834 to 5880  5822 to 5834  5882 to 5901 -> -3.53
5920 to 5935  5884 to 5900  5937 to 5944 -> -0.43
